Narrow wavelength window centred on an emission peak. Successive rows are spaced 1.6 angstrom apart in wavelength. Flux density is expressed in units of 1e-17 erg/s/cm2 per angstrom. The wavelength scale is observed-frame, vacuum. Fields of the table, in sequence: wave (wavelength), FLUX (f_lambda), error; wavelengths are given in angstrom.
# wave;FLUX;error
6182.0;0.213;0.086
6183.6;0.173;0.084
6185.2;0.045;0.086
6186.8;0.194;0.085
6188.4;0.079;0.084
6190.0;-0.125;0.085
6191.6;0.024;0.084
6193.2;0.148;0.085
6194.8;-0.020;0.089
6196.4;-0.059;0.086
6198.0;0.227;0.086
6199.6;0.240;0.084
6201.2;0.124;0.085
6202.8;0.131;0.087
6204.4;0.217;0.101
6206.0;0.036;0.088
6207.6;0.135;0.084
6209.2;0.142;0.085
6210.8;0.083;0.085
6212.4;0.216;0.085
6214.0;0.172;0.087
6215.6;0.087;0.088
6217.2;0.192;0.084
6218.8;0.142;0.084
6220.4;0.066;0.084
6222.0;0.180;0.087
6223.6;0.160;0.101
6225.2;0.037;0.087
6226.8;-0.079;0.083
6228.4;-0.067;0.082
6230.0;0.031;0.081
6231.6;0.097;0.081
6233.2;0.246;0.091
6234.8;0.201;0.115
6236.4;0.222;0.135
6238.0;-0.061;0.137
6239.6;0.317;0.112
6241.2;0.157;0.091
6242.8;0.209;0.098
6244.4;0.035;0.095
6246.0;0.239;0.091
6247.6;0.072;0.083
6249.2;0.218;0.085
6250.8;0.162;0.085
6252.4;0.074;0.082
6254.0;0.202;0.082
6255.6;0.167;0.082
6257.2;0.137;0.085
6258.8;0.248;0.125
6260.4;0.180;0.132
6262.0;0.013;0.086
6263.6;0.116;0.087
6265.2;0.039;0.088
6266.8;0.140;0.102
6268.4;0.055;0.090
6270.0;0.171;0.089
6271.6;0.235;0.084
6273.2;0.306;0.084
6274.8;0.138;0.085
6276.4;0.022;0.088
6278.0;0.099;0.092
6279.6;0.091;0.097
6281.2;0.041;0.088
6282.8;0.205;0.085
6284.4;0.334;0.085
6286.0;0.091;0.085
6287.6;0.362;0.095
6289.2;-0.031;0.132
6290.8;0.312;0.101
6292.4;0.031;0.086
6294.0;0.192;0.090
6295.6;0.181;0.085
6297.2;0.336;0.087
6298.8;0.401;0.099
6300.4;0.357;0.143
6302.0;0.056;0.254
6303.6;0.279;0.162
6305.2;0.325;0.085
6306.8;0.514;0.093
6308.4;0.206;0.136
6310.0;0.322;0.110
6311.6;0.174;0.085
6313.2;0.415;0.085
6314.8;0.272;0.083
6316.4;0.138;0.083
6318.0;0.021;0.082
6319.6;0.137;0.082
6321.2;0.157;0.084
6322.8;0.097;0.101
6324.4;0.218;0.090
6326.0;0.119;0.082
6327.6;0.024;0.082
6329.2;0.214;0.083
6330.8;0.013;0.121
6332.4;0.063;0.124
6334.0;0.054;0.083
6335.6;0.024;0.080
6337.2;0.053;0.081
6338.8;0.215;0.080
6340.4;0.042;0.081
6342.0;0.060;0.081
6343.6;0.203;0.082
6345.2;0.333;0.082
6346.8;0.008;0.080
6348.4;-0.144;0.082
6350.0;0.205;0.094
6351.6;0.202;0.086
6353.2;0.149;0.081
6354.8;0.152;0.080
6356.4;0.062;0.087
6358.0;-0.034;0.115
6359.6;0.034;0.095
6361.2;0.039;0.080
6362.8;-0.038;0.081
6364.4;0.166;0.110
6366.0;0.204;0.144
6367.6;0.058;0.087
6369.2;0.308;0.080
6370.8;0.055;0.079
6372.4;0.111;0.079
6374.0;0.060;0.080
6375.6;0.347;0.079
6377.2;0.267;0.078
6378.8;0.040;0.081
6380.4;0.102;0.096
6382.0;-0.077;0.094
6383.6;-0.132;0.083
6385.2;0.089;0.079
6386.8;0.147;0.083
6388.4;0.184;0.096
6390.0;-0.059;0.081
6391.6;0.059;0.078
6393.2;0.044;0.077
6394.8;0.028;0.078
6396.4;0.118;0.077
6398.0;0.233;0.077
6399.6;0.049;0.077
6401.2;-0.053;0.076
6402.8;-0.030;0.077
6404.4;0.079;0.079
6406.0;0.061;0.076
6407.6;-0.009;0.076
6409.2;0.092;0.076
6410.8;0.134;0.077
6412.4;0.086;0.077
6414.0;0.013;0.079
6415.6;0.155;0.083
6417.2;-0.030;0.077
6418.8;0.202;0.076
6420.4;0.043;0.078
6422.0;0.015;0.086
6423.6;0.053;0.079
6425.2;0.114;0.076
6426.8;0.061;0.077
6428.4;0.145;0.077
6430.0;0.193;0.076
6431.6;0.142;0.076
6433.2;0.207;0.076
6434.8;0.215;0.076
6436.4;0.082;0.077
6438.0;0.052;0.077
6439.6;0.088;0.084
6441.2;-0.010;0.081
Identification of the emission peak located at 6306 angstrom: C III]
